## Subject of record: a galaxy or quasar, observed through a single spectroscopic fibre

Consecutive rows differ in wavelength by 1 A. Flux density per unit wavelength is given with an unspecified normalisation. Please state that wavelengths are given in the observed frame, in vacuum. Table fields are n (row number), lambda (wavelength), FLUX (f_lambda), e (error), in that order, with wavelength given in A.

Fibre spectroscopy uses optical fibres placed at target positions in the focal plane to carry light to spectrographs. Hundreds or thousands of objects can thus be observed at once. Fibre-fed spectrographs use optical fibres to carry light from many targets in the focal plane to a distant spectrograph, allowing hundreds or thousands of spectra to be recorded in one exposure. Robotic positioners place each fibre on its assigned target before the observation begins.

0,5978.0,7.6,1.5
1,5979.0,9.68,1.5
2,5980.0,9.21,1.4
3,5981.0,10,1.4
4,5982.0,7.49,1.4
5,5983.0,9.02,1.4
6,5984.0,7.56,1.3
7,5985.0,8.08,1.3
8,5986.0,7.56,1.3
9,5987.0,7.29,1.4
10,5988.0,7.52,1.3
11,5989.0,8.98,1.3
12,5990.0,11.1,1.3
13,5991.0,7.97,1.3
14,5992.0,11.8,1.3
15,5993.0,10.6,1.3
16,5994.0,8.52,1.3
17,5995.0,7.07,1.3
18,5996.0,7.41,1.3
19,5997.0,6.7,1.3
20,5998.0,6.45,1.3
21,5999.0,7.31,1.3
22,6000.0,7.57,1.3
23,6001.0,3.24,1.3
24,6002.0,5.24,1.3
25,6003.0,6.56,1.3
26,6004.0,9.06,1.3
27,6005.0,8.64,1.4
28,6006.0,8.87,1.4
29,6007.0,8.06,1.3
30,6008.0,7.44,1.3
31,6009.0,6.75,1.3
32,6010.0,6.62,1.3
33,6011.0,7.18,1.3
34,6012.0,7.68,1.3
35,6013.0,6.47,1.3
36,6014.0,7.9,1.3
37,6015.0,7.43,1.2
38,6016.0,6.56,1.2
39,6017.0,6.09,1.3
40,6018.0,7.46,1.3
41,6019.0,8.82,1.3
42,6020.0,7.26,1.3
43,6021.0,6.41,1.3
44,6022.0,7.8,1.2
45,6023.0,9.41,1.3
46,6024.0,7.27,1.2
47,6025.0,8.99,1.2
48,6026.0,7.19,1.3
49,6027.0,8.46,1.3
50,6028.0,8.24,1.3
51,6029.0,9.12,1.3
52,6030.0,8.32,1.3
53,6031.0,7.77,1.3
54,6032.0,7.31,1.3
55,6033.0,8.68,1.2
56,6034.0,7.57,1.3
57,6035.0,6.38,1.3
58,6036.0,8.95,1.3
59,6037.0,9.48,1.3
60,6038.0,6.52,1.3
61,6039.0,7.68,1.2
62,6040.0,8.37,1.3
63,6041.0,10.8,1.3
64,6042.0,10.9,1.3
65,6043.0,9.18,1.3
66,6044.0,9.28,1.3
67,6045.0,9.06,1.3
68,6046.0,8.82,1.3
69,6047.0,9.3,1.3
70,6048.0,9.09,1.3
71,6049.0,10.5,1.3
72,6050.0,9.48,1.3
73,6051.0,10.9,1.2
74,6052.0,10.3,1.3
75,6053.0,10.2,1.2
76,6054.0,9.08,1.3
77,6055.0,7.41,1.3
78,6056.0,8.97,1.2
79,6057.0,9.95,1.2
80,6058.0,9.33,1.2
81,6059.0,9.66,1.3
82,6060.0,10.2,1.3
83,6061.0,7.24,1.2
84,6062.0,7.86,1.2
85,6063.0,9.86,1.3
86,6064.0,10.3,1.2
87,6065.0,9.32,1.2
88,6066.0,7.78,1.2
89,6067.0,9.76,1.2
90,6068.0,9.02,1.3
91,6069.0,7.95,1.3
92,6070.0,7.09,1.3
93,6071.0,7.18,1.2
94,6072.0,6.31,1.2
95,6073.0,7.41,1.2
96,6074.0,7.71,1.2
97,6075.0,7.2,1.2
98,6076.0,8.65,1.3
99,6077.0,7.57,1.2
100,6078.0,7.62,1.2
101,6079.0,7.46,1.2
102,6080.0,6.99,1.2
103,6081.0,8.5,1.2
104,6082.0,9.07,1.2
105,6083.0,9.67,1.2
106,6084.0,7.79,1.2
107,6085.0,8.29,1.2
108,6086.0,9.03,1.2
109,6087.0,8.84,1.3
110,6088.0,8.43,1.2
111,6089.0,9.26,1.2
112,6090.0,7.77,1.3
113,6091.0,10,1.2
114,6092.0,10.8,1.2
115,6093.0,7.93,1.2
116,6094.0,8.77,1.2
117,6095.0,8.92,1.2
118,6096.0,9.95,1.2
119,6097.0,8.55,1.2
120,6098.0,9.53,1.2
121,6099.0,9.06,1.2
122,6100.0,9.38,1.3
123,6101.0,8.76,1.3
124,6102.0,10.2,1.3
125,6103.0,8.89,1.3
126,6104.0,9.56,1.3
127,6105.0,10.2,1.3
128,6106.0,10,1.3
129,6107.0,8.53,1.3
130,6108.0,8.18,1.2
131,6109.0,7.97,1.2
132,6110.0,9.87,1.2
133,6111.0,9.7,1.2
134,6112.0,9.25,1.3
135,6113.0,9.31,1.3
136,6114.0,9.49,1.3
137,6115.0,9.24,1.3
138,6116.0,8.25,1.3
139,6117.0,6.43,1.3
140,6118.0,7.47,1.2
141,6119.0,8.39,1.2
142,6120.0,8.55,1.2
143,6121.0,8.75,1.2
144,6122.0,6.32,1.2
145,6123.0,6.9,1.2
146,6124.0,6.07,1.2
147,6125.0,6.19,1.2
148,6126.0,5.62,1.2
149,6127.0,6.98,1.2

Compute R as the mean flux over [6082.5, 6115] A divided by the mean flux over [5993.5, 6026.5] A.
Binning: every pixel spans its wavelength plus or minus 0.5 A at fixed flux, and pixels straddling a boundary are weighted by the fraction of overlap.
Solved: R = 1.2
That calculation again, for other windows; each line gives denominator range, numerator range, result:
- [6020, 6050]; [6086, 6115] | 1.08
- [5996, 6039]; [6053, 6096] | 1.14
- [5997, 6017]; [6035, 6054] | 1.31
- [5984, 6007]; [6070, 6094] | 1.04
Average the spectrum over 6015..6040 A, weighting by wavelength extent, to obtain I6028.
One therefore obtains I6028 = 7.83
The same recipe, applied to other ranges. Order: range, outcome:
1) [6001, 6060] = 8.29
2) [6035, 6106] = 8.86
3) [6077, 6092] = 8.53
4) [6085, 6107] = 9.19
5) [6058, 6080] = 8.24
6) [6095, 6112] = 9.26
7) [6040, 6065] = 9.46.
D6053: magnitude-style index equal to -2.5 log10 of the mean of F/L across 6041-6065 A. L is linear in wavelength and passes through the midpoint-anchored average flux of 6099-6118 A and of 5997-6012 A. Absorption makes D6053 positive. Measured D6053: -0.18 mag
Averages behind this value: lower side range 7.08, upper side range 9.03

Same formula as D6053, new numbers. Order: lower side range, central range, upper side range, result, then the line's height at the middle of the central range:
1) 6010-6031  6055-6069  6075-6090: -0.12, 8.1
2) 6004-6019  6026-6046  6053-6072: -0.05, 8.09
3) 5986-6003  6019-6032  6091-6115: 0.02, 8.19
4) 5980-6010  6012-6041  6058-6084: 0.03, 8.08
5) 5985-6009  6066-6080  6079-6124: 0.10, 8.5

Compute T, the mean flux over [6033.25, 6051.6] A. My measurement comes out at 9.02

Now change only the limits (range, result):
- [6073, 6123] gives 8.66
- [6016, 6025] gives 7.59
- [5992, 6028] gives 7.51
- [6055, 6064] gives 9.1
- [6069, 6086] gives 7.82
